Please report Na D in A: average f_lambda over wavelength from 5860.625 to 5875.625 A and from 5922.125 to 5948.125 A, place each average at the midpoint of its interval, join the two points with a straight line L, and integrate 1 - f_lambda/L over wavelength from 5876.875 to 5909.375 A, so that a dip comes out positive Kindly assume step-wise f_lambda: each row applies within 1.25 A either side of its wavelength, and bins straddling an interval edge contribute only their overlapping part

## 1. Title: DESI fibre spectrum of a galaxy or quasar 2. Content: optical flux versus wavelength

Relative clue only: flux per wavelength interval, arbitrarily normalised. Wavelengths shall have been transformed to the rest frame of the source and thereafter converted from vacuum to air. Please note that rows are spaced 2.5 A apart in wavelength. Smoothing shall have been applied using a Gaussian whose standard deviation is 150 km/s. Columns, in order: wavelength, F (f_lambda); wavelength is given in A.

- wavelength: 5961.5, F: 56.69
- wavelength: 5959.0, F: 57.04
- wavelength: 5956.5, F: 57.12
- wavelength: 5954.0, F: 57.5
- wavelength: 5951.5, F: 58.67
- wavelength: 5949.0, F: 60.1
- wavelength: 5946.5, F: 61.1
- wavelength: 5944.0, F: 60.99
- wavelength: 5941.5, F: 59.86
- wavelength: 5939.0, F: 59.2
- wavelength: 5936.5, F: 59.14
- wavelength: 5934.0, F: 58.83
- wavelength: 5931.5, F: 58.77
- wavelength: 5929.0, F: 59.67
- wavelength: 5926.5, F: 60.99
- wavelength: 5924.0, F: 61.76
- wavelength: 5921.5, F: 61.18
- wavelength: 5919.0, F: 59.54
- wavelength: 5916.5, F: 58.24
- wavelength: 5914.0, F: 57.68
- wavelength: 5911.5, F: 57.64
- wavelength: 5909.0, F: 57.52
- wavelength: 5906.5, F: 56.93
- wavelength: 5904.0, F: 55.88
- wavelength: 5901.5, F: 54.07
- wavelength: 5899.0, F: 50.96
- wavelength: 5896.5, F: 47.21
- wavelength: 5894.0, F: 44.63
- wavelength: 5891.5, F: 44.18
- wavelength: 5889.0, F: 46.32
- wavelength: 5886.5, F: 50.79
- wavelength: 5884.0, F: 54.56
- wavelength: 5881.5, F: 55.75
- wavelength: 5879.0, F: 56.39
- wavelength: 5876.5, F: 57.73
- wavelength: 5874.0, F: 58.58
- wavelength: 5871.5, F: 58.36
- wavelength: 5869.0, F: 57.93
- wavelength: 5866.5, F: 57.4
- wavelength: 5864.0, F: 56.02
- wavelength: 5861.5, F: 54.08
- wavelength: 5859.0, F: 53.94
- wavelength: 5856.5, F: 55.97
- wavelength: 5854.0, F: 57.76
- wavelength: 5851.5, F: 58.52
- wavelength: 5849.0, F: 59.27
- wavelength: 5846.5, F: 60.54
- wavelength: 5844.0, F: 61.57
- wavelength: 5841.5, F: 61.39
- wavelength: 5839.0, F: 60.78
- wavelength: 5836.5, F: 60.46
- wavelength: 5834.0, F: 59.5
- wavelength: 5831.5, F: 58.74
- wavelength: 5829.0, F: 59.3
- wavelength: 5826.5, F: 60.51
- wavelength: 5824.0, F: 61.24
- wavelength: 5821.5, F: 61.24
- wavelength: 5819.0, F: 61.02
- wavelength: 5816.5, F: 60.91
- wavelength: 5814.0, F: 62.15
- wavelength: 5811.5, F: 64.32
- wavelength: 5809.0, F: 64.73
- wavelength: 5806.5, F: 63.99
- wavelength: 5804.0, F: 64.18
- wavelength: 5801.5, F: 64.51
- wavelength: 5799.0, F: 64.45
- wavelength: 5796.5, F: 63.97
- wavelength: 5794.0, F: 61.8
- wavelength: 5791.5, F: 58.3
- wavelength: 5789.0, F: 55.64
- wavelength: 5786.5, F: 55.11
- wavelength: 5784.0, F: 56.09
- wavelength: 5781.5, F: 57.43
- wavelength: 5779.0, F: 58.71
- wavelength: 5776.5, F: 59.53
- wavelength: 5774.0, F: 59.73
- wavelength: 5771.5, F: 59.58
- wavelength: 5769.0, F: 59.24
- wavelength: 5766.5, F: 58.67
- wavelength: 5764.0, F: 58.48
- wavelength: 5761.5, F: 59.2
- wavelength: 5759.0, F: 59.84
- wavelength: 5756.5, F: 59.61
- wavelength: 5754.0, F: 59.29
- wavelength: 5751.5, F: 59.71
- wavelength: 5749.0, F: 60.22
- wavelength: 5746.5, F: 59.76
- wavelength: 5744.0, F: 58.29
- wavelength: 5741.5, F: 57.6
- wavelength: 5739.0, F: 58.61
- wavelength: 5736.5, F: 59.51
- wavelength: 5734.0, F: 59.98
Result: 3.5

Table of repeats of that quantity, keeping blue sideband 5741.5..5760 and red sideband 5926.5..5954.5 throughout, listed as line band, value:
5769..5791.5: 0.6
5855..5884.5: 1.5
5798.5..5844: -1.8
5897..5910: 1.1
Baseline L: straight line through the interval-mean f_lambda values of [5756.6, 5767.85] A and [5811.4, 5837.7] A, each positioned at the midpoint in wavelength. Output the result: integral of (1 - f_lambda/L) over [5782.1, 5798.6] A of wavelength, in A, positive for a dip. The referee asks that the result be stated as 0.3 A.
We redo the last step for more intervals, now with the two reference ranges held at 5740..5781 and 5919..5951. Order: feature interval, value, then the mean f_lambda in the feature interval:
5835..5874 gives 0.90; 58.3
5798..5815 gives -1.33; 64.1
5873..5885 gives 0.64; 56.6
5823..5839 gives -0.12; 60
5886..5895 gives 2.06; 46.2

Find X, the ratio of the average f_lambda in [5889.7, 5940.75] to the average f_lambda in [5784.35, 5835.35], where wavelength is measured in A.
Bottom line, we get 0.92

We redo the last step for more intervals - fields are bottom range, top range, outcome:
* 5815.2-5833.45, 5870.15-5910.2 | 0.88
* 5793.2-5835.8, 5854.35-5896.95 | 0.86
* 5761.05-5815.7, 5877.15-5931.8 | 0.91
